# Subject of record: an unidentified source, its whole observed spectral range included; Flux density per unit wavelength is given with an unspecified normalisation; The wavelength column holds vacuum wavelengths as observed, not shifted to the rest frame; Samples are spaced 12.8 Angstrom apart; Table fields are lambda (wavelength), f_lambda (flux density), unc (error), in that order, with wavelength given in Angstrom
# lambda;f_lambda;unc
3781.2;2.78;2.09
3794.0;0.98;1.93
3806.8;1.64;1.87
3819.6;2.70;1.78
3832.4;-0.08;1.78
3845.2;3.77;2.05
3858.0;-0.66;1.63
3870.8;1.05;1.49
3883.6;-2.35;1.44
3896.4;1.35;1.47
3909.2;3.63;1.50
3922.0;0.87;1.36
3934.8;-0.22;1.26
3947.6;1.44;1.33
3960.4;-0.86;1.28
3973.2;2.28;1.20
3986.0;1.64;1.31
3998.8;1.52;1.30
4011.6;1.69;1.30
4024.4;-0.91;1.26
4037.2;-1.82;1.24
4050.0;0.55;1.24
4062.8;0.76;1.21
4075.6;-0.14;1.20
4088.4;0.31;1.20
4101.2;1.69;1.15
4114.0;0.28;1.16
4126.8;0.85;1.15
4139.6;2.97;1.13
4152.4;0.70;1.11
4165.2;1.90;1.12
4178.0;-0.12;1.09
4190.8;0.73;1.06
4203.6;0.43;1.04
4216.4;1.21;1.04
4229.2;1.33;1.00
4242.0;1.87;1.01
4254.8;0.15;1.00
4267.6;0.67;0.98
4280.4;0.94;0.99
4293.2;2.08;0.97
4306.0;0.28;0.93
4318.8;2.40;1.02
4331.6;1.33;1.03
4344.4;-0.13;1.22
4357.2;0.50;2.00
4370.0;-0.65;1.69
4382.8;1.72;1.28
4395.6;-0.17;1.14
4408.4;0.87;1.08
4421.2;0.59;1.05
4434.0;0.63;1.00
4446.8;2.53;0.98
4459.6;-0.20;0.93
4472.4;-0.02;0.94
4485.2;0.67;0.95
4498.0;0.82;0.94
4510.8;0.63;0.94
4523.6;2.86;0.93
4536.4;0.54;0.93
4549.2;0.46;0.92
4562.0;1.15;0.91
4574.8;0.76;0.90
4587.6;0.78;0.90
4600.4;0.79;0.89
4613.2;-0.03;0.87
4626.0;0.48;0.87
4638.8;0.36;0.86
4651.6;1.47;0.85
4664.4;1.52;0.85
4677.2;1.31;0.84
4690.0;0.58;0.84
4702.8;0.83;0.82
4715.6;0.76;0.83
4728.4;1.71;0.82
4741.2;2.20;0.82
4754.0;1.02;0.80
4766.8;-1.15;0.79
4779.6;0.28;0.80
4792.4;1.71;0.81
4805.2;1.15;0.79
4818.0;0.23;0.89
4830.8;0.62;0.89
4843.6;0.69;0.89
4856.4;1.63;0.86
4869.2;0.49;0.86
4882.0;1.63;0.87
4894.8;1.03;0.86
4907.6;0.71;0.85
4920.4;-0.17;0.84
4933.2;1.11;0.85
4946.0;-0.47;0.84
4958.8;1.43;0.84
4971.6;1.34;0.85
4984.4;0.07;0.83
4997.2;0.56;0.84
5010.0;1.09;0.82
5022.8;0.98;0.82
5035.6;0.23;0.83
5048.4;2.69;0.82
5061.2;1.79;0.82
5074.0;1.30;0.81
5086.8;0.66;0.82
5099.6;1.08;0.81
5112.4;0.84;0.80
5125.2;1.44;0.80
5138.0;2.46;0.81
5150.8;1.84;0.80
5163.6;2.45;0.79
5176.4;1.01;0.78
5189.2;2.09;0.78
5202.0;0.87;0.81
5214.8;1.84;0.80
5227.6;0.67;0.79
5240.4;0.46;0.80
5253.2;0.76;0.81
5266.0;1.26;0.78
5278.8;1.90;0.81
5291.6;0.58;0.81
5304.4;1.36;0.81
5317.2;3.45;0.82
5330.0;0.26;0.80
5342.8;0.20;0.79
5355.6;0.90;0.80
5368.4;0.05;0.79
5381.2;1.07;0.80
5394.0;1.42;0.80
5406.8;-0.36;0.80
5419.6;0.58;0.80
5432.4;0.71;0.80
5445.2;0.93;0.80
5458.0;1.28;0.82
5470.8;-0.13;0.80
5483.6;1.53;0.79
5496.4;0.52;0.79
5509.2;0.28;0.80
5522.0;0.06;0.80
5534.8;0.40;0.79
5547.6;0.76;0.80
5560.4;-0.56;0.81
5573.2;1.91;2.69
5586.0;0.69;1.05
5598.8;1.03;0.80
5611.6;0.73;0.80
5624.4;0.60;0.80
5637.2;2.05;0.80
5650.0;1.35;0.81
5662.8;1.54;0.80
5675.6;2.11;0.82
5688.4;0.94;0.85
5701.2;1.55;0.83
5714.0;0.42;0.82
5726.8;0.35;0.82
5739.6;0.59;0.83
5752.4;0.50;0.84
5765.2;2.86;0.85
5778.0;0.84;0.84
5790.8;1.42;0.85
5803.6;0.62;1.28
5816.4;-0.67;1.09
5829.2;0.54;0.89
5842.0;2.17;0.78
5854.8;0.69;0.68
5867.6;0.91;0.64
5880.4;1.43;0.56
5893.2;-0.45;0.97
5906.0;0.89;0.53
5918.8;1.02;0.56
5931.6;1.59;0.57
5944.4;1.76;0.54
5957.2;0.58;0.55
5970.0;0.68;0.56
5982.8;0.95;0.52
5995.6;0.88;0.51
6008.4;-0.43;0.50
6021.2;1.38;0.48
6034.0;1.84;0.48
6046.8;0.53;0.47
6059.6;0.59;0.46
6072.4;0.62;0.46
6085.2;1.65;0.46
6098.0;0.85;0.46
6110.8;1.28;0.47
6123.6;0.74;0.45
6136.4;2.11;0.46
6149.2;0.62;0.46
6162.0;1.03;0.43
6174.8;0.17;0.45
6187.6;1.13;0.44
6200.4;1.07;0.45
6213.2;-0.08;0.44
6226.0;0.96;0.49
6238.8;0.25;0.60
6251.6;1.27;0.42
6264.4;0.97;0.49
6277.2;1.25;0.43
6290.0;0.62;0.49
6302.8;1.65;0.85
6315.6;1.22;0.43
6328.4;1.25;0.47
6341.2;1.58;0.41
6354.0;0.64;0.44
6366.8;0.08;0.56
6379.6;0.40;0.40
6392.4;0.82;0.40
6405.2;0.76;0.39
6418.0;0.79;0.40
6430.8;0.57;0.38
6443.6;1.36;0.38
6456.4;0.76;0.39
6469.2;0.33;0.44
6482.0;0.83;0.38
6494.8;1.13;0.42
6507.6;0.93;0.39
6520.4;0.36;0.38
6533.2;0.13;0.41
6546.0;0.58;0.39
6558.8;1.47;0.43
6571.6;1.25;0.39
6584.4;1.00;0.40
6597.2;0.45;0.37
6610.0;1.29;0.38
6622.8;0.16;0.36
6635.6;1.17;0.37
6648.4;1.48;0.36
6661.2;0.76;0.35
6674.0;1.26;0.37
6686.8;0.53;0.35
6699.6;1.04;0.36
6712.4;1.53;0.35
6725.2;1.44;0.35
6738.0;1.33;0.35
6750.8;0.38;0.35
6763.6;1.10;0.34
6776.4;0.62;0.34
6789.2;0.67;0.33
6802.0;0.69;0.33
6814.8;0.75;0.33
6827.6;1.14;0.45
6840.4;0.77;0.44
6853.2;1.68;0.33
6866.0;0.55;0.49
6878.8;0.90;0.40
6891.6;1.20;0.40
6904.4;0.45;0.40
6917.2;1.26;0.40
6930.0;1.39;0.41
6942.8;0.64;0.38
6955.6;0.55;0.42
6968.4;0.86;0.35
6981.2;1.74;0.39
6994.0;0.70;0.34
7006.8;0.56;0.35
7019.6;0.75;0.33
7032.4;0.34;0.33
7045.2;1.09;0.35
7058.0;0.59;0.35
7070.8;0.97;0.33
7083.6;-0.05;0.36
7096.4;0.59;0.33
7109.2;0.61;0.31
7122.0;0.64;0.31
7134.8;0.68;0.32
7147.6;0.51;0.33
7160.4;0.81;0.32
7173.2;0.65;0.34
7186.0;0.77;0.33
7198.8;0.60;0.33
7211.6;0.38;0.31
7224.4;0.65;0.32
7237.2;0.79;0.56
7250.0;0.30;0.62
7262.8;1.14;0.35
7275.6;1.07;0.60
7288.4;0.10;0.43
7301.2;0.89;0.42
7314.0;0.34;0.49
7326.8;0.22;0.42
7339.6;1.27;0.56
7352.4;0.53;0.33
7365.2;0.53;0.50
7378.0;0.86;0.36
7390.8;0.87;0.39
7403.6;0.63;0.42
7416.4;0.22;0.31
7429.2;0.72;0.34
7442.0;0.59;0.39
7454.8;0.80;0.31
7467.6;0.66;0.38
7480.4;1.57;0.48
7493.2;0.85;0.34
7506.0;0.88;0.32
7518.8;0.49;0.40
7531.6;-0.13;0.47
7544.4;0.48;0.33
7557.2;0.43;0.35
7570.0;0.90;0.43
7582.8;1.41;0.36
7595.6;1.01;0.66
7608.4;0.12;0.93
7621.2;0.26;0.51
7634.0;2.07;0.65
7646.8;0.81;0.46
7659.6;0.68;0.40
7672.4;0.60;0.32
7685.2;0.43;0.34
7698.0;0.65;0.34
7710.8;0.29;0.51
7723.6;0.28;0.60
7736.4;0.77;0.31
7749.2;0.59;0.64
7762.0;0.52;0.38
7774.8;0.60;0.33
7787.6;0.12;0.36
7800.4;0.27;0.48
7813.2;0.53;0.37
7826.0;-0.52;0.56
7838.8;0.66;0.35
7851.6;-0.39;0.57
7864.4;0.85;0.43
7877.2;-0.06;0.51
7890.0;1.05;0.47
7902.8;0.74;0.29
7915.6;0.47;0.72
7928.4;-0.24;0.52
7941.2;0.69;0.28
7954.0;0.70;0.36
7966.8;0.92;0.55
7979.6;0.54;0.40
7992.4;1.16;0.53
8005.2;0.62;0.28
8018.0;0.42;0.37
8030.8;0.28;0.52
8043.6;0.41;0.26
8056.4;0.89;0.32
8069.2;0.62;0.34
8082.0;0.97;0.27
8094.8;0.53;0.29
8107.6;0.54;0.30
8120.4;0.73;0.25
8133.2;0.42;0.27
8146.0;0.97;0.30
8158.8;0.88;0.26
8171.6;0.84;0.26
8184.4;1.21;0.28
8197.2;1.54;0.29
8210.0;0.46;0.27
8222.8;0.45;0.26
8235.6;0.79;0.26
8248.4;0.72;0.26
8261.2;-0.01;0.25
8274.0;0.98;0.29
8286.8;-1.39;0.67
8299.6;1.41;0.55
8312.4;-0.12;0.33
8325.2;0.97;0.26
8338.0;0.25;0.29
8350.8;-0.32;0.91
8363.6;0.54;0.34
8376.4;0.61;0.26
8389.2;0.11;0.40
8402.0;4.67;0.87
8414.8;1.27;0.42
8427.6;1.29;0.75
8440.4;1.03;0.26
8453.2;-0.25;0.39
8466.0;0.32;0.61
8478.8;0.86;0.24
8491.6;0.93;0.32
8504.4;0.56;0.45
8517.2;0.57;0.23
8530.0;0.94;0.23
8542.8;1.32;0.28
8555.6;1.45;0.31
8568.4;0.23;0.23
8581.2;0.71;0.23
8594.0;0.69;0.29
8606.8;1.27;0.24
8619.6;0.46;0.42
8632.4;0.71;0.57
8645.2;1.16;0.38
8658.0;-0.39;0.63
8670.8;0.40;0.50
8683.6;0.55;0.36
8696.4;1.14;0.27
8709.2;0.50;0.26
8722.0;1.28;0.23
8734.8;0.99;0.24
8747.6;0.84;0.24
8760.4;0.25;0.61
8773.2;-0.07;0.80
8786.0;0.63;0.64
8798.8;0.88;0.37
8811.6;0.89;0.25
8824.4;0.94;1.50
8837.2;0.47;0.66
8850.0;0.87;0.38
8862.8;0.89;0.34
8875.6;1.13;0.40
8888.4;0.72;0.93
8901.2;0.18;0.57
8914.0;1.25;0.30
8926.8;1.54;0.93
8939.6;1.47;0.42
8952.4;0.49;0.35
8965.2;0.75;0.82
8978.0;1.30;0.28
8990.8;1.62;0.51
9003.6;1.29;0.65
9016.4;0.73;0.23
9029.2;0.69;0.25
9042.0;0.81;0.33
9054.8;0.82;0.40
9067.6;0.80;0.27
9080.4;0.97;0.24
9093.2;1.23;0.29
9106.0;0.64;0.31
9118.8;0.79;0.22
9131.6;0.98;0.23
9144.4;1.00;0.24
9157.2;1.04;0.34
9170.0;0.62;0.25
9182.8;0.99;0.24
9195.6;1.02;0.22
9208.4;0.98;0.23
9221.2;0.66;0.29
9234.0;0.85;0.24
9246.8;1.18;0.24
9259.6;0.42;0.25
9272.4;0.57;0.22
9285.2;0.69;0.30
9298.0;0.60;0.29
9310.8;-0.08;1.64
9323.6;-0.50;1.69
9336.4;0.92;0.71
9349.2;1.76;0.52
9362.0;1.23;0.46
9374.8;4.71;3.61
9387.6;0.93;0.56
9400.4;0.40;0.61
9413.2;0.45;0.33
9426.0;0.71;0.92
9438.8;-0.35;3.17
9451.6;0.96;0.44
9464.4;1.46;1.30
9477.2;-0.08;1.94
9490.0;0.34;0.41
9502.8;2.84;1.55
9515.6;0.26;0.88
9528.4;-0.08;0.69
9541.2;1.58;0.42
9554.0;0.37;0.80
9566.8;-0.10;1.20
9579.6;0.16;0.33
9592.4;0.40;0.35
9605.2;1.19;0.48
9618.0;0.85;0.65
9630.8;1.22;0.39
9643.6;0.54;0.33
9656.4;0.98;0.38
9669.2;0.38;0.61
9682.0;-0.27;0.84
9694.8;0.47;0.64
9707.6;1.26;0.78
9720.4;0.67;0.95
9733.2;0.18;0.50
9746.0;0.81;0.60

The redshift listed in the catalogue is 1.254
